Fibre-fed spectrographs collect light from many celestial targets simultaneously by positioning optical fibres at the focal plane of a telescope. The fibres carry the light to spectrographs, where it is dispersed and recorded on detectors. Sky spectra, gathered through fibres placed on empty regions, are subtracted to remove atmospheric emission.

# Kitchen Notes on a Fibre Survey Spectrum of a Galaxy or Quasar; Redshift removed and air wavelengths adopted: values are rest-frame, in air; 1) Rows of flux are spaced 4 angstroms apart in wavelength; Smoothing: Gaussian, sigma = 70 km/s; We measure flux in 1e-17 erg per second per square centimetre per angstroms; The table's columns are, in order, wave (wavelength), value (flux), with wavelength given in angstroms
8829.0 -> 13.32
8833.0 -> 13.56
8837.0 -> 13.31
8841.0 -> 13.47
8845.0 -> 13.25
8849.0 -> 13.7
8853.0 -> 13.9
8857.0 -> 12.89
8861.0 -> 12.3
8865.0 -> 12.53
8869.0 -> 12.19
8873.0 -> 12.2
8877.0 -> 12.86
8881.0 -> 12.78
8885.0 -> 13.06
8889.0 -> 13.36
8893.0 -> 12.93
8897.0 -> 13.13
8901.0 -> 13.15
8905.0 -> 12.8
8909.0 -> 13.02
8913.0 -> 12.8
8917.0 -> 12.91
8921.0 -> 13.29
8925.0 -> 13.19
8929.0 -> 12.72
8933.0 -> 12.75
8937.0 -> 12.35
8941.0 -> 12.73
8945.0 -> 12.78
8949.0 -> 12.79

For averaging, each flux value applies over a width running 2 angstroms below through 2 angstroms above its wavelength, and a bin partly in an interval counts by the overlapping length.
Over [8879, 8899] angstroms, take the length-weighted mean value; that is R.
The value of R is 13.1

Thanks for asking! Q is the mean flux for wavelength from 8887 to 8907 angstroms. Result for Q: 13.1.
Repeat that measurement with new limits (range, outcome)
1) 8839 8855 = 13.6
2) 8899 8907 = 13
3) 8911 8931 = 13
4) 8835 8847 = 13.3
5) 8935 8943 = 12.5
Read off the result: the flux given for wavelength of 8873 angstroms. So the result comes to 12.2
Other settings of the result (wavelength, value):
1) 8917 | 12.91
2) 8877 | 12.86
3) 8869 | 12.19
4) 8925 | 13.19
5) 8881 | 12.78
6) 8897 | 13.13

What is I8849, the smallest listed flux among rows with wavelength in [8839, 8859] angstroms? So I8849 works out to 12.89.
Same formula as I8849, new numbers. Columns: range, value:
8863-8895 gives 12.19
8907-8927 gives 12.8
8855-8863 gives 12.3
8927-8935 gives 12.72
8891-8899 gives 12.93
